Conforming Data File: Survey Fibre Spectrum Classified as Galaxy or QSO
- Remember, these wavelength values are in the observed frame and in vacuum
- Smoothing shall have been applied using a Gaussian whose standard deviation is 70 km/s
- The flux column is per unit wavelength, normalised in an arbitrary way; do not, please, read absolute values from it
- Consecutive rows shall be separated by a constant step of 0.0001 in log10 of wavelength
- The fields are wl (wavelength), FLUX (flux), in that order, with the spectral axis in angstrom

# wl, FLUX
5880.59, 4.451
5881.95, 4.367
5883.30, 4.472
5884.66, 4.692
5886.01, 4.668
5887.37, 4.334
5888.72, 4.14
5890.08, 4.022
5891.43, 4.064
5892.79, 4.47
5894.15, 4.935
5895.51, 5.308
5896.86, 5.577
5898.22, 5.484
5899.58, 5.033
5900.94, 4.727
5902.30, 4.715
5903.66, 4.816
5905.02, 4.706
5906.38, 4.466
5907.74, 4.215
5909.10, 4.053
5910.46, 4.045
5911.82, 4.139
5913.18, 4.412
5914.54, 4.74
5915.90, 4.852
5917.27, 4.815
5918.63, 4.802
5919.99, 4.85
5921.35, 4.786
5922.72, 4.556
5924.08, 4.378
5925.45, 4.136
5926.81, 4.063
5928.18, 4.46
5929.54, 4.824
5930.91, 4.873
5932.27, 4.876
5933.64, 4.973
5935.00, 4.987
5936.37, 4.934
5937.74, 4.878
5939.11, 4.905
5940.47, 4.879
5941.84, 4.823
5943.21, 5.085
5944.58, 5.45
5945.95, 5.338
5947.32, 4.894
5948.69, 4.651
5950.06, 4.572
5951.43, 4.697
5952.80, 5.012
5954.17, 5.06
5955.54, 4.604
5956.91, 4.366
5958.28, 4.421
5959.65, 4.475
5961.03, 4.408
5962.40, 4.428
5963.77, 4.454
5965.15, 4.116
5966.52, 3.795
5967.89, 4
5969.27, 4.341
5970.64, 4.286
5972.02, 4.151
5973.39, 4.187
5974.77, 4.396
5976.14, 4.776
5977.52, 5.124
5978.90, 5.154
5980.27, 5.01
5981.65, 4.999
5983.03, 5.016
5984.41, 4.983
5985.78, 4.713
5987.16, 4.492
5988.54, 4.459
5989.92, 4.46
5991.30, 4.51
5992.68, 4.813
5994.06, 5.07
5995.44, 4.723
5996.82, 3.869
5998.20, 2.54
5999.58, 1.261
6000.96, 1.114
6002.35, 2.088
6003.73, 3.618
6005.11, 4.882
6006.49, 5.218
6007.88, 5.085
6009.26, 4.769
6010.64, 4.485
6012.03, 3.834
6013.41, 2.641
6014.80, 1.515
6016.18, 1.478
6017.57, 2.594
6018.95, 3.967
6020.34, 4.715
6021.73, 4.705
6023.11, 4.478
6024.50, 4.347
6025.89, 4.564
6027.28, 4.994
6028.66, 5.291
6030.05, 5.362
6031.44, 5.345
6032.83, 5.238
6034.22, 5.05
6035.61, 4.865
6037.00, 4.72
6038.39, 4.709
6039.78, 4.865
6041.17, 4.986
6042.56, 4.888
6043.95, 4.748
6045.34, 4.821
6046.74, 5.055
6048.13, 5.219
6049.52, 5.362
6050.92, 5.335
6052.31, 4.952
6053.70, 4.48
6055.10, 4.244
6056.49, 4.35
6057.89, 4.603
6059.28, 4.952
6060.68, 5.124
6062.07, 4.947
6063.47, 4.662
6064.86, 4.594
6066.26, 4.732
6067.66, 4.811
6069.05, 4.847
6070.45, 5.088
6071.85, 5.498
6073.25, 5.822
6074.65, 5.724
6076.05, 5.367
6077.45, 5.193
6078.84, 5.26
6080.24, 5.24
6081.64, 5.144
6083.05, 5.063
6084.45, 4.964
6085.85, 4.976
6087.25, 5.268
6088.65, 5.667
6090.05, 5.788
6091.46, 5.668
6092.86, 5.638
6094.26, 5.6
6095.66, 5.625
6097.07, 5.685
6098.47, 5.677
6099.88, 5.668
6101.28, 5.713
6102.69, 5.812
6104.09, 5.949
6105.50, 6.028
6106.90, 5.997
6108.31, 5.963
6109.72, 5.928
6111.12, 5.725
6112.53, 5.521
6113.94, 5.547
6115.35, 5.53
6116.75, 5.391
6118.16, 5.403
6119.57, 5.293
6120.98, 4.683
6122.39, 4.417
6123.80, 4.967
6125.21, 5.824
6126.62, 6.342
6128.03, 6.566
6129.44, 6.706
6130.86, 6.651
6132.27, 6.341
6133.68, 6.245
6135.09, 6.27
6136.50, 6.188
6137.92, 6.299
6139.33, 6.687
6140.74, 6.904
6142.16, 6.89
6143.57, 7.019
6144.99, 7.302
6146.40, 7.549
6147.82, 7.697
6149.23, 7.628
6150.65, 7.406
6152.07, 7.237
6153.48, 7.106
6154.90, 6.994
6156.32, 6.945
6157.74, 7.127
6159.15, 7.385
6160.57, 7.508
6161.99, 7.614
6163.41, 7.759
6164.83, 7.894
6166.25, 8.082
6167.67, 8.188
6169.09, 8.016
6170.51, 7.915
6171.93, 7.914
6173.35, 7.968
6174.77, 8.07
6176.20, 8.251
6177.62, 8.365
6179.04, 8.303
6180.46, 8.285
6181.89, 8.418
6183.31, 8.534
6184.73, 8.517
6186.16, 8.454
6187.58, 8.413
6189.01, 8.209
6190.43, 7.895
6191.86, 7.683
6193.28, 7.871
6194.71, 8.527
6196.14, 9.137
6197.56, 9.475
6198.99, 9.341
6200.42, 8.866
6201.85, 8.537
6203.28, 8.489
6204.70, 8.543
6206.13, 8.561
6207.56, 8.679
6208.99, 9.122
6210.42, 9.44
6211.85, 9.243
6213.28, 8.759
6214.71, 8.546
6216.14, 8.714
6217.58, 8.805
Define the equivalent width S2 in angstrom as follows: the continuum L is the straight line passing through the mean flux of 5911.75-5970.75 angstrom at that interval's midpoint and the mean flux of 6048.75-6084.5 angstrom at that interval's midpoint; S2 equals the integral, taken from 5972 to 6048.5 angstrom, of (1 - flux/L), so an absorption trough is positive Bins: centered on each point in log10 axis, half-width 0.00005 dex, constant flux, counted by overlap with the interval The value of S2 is 8.1 angstrom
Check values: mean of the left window 4.65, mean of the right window 5.01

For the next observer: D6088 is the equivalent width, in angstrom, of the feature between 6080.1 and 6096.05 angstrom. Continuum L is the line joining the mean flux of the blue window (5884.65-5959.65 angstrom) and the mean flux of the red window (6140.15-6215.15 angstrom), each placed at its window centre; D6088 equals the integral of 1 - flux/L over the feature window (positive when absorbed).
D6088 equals 3.5 angstrom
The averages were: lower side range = 4.7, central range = 5.39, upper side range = 8.09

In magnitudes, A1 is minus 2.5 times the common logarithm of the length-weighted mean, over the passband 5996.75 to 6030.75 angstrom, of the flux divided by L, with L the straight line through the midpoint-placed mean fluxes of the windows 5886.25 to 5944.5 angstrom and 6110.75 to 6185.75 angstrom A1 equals 0.45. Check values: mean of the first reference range 4.68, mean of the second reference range 6.98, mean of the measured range 3.74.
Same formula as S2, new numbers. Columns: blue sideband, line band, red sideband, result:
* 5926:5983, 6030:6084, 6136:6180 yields 9.69 angstrom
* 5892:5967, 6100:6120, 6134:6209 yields 3.84 angstrom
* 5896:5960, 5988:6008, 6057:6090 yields 4.52 angstrom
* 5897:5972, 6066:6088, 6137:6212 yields 4.76 angstrom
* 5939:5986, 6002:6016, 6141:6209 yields 4.22 angstrom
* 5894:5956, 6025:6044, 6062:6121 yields 0.83 angstrom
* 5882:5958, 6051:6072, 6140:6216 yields 5.67 angstrom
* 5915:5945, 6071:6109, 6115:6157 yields 3.16 angstrom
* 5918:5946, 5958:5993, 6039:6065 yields 2.03 angstrom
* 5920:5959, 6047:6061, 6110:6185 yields 2.61 angstrom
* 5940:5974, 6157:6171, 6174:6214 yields 0.56 angstrom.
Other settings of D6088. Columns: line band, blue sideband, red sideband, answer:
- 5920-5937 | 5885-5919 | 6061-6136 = 0.3 angstrom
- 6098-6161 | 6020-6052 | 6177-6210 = 7.0 angstrom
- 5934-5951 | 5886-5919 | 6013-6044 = -1.5 angstrom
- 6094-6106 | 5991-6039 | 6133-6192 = 0.7 angstrom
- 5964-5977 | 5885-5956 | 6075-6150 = 2.0 angstrom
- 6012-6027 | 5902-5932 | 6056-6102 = 4.3 angstrom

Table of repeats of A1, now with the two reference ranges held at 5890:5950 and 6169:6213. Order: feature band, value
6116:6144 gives 0.26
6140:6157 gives 0.10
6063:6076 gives 0.31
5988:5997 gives 0.24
